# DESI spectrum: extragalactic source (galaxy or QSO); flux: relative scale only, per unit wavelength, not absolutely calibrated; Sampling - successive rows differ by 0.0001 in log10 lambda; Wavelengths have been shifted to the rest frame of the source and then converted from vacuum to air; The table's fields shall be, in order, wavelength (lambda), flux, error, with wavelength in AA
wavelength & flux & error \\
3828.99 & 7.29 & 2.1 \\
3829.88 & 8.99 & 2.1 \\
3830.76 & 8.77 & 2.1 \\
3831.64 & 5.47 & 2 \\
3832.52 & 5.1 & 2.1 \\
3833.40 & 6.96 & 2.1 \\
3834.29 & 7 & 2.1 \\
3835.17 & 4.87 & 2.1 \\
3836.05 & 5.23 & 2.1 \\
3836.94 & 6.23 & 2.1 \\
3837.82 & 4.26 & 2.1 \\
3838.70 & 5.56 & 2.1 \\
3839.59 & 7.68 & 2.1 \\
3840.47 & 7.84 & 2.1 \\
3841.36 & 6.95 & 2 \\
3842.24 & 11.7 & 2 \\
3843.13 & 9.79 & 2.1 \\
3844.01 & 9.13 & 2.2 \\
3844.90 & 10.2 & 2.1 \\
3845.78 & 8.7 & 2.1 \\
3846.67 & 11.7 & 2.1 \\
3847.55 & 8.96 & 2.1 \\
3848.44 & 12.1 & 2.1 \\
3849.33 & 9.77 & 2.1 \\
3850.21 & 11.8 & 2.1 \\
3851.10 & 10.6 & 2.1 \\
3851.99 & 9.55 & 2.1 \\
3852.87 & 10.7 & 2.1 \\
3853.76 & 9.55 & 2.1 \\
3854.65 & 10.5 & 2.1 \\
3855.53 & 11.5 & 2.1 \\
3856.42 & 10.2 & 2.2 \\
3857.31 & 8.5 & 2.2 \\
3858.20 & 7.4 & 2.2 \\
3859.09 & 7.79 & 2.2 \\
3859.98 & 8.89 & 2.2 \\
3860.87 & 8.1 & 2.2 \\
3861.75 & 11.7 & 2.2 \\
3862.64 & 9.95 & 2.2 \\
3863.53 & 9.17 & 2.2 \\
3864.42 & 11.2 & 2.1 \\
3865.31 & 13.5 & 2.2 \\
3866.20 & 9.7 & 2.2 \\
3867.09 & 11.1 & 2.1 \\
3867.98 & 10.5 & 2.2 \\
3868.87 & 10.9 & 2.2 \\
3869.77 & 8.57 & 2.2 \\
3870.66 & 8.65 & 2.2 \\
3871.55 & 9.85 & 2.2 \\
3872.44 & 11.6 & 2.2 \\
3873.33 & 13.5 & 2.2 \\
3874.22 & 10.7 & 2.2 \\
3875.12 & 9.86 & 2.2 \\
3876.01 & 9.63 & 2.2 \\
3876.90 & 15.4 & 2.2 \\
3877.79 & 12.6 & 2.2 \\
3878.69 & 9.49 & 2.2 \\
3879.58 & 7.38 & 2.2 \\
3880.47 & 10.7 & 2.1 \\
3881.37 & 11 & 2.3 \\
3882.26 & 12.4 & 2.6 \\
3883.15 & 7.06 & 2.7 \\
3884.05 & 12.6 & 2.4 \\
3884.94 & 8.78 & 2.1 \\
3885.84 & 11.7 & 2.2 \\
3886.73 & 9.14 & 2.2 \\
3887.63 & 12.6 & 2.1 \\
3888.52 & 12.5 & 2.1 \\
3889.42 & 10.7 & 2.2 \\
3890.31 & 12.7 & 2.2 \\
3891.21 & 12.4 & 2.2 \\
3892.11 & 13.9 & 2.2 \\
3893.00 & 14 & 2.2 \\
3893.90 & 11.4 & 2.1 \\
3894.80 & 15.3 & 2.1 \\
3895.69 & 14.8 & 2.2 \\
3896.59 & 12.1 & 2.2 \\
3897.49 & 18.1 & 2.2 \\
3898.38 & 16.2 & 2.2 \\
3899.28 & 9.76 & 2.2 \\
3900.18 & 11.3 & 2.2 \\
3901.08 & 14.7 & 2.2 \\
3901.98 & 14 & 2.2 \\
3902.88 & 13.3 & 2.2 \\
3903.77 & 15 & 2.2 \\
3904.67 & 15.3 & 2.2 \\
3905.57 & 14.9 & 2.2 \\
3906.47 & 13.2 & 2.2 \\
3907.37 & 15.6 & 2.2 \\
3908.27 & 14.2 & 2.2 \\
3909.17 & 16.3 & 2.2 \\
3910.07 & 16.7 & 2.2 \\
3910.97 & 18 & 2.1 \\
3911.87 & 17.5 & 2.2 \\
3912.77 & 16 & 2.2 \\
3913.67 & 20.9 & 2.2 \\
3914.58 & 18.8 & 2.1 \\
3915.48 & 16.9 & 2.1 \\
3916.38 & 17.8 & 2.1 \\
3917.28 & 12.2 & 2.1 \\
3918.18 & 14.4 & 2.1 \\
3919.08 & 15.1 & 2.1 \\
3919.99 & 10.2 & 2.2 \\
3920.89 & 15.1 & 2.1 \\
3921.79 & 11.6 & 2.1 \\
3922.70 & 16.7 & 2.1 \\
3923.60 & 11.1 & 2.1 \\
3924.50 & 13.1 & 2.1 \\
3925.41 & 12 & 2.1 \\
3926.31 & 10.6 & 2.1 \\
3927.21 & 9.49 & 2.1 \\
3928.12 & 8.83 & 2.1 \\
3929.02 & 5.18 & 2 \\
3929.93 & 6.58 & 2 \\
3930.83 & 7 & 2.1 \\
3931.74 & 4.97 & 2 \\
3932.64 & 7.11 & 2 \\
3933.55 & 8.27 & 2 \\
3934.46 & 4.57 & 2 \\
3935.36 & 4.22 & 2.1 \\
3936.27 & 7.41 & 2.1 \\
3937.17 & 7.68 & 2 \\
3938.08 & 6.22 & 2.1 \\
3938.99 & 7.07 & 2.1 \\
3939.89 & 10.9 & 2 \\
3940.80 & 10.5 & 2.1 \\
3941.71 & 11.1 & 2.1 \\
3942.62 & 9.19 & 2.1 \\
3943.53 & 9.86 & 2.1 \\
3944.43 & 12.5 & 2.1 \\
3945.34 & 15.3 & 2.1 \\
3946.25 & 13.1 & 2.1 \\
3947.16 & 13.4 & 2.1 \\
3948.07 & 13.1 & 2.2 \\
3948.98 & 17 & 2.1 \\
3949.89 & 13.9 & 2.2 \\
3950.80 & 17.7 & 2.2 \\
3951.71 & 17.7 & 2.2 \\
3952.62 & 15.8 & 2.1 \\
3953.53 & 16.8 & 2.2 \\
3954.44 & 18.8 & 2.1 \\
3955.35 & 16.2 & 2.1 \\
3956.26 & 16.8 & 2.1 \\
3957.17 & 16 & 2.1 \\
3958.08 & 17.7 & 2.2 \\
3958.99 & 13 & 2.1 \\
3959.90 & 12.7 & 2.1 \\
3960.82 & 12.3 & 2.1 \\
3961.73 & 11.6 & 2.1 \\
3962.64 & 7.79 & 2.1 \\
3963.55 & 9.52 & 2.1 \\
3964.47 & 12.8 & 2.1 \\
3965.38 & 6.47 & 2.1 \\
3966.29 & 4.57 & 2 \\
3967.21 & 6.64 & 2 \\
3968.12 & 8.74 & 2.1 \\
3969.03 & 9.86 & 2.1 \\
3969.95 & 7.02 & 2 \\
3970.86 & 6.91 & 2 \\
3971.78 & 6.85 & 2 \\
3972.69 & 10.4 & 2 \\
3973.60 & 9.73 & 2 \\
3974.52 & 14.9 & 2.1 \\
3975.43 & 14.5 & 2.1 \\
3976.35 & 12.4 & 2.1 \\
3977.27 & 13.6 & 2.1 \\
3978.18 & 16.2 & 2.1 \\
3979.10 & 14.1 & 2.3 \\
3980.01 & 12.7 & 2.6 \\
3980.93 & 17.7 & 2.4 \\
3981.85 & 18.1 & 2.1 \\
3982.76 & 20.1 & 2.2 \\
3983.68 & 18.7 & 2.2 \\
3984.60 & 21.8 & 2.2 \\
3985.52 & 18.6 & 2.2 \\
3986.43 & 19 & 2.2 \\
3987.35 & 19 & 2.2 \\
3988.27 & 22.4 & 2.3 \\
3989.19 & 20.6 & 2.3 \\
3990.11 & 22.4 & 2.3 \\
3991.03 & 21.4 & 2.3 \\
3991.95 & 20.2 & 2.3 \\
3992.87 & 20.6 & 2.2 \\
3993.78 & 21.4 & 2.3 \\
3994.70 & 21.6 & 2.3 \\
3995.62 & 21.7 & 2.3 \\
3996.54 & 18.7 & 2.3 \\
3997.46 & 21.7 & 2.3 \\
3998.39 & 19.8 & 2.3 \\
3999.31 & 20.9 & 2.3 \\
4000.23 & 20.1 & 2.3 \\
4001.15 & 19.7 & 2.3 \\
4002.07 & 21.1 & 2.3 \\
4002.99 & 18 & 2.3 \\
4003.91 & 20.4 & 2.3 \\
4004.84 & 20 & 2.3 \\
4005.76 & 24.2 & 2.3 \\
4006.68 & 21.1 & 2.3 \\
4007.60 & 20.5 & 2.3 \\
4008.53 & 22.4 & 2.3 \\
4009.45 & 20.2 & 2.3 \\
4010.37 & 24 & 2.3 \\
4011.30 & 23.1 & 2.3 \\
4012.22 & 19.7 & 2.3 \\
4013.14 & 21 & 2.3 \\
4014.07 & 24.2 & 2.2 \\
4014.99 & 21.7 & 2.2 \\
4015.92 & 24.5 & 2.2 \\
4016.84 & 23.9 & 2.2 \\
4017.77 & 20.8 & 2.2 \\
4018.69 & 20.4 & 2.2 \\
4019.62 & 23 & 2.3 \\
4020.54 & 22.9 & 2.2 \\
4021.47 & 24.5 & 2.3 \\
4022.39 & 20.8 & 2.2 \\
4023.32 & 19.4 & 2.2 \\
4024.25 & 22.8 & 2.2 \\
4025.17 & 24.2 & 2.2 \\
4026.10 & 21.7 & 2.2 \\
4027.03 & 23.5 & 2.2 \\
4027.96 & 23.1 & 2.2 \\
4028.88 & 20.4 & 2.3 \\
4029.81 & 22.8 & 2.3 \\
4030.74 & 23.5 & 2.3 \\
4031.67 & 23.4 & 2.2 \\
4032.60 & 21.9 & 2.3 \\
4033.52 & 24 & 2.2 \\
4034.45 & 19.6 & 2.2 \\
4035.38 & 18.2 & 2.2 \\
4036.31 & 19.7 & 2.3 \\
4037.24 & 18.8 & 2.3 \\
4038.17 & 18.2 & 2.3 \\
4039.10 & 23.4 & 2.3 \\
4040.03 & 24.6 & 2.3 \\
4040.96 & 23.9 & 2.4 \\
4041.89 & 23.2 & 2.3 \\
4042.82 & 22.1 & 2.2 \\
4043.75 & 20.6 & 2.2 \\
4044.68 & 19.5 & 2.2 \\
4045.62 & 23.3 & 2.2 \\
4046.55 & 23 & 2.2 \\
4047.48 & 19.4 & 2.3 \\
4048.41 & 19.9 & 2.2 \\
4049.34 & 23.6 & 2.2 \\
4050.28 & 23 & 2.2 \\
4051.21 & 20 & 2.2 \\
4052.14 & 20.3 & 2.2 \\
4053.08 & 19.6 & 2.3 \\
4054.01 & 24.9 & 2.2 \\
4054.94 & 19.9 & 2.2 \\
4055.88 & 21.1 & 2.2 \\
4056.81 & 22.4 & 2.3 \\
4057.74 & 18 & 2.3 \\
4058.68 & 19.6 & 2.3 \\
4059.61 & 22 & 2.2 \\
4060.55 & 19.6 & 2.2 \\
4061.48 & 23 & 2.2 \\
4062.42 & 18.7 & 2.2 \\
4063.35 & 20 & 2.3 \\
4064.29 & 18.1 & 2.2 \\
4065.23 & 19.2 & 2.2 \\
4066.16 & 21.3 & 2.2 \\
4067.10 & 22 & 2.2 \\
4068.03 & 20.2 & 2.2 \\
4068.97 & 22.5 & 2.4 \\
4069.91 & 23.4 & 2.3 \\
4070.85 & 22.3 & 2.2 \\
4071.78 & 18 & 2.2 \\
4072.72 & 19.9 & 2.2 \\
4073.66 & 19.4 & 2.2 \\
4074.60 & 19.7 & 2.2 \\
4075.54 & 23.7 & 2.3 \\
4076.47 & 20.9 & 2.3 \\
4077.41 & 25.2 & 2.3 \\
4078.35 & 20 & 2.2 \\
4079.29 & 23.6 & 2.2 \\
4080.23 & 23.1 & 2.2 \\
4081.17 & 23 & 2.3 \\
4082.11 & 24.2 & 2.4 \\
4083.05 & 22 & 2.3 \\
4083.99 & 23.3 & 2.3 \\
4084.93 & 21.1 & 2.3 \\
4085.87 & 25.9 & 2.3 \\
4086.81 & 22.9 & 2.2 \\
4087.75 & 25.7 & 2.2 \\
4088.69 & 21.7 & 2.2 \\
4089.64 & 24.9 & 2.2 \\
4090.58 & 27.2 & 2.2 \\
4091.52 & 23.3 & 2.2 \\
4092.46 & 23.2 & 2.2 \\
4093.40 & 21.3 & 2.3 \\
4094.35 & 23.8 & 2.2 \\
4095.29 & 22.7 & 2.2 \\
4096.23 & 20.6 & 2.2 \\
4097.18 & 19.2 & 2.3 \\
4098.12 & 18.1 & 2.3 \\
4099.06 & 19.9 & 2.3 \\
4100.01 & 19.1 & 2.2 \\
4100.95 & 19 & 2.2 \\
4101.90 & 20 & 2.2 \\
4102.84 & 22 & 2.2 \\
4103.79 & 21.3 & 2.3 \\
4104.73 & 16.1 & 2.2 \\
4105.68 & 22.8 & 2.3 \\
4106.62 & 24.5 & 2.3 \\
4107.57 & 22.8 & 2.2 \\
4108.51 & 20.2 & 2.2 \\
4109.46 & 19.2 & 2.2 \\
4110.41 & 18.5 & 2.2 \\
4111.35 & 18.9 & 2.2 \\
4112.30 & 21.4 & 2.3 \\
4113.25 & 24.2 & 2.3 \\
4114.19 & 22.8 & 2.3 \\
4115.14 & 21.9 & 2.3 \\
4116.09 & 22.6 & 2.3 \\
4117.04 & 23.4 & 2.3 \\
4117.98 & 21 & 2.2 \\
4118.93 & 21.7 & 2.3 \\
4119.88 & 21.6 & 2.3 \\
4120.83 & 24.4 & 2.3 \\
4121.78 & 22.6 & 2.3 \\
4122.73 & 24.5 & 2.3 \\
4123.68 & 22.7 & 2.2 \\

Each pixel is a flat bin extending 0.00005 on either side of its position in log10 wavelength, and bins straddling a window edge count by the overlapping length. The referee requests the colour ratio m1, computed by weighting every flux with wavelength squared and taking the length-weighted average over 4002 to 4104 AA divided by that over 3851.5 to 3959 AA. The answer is 1.93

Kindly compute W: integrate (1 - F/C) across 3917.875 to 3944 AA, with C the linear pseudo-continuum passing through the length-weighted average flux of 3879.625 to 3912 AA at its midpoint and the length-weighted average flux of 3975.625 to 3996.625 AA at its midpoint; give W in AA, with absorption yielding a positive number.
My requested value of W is 9.9 AA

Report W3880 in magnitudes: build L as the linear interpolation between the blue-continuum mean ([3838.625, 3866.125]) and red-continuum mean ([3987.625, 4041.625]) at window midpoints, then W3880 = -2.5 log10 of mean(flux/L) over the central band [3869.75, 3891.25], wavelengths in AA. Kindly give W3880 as 0.09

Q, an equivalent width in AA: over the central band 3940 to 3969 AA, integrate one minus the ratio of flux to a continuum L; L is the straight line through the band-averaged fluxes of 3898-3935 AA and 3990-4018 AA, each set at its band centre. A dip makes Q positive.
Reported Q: 6.45 AA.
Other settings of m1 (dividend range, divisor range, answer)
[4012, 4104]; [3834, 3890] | 2.44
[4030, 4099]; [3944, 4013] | 1.38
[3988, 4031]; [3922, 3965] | 1.94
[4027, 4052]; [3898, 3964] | 1.79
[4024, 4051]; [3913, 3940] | 2.15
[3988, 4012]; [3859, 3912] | 1.83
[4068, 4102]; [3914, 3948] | 2.21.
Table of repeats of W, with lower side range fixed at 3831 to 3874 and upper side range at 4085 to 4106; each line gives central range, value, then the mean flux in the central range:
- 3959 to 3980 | 6.5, 10.5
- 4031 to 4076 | -3.4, 21.1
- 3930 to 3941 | 5.3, 7.07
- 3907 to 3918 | -3.9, 16.7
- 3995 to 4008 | -2.8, 20.6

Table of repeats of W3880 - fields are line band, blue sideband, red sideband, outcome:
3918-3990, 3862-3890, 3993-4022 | 0.354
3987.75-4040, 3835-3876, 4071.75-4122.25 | -0.219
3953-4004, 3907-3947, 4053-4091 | -0.019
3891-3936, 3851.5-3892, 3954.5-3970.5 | -0.187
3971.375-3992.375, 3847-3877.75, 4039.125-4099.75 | 0.015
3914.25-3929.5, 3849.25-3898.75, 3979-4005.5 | 0.137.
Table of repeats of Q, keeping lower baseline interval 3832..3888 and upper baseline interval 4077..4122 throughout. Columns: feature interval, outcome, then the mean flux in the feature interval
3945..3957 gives -1.24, 15.8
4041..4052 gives -1.36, 21.7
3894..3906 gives -2.52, 14.1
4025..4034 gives -2.15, 22.8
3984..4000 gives -4.10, 20.7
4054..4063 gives -0.37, 20.7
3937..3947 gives 2.46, 10.5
